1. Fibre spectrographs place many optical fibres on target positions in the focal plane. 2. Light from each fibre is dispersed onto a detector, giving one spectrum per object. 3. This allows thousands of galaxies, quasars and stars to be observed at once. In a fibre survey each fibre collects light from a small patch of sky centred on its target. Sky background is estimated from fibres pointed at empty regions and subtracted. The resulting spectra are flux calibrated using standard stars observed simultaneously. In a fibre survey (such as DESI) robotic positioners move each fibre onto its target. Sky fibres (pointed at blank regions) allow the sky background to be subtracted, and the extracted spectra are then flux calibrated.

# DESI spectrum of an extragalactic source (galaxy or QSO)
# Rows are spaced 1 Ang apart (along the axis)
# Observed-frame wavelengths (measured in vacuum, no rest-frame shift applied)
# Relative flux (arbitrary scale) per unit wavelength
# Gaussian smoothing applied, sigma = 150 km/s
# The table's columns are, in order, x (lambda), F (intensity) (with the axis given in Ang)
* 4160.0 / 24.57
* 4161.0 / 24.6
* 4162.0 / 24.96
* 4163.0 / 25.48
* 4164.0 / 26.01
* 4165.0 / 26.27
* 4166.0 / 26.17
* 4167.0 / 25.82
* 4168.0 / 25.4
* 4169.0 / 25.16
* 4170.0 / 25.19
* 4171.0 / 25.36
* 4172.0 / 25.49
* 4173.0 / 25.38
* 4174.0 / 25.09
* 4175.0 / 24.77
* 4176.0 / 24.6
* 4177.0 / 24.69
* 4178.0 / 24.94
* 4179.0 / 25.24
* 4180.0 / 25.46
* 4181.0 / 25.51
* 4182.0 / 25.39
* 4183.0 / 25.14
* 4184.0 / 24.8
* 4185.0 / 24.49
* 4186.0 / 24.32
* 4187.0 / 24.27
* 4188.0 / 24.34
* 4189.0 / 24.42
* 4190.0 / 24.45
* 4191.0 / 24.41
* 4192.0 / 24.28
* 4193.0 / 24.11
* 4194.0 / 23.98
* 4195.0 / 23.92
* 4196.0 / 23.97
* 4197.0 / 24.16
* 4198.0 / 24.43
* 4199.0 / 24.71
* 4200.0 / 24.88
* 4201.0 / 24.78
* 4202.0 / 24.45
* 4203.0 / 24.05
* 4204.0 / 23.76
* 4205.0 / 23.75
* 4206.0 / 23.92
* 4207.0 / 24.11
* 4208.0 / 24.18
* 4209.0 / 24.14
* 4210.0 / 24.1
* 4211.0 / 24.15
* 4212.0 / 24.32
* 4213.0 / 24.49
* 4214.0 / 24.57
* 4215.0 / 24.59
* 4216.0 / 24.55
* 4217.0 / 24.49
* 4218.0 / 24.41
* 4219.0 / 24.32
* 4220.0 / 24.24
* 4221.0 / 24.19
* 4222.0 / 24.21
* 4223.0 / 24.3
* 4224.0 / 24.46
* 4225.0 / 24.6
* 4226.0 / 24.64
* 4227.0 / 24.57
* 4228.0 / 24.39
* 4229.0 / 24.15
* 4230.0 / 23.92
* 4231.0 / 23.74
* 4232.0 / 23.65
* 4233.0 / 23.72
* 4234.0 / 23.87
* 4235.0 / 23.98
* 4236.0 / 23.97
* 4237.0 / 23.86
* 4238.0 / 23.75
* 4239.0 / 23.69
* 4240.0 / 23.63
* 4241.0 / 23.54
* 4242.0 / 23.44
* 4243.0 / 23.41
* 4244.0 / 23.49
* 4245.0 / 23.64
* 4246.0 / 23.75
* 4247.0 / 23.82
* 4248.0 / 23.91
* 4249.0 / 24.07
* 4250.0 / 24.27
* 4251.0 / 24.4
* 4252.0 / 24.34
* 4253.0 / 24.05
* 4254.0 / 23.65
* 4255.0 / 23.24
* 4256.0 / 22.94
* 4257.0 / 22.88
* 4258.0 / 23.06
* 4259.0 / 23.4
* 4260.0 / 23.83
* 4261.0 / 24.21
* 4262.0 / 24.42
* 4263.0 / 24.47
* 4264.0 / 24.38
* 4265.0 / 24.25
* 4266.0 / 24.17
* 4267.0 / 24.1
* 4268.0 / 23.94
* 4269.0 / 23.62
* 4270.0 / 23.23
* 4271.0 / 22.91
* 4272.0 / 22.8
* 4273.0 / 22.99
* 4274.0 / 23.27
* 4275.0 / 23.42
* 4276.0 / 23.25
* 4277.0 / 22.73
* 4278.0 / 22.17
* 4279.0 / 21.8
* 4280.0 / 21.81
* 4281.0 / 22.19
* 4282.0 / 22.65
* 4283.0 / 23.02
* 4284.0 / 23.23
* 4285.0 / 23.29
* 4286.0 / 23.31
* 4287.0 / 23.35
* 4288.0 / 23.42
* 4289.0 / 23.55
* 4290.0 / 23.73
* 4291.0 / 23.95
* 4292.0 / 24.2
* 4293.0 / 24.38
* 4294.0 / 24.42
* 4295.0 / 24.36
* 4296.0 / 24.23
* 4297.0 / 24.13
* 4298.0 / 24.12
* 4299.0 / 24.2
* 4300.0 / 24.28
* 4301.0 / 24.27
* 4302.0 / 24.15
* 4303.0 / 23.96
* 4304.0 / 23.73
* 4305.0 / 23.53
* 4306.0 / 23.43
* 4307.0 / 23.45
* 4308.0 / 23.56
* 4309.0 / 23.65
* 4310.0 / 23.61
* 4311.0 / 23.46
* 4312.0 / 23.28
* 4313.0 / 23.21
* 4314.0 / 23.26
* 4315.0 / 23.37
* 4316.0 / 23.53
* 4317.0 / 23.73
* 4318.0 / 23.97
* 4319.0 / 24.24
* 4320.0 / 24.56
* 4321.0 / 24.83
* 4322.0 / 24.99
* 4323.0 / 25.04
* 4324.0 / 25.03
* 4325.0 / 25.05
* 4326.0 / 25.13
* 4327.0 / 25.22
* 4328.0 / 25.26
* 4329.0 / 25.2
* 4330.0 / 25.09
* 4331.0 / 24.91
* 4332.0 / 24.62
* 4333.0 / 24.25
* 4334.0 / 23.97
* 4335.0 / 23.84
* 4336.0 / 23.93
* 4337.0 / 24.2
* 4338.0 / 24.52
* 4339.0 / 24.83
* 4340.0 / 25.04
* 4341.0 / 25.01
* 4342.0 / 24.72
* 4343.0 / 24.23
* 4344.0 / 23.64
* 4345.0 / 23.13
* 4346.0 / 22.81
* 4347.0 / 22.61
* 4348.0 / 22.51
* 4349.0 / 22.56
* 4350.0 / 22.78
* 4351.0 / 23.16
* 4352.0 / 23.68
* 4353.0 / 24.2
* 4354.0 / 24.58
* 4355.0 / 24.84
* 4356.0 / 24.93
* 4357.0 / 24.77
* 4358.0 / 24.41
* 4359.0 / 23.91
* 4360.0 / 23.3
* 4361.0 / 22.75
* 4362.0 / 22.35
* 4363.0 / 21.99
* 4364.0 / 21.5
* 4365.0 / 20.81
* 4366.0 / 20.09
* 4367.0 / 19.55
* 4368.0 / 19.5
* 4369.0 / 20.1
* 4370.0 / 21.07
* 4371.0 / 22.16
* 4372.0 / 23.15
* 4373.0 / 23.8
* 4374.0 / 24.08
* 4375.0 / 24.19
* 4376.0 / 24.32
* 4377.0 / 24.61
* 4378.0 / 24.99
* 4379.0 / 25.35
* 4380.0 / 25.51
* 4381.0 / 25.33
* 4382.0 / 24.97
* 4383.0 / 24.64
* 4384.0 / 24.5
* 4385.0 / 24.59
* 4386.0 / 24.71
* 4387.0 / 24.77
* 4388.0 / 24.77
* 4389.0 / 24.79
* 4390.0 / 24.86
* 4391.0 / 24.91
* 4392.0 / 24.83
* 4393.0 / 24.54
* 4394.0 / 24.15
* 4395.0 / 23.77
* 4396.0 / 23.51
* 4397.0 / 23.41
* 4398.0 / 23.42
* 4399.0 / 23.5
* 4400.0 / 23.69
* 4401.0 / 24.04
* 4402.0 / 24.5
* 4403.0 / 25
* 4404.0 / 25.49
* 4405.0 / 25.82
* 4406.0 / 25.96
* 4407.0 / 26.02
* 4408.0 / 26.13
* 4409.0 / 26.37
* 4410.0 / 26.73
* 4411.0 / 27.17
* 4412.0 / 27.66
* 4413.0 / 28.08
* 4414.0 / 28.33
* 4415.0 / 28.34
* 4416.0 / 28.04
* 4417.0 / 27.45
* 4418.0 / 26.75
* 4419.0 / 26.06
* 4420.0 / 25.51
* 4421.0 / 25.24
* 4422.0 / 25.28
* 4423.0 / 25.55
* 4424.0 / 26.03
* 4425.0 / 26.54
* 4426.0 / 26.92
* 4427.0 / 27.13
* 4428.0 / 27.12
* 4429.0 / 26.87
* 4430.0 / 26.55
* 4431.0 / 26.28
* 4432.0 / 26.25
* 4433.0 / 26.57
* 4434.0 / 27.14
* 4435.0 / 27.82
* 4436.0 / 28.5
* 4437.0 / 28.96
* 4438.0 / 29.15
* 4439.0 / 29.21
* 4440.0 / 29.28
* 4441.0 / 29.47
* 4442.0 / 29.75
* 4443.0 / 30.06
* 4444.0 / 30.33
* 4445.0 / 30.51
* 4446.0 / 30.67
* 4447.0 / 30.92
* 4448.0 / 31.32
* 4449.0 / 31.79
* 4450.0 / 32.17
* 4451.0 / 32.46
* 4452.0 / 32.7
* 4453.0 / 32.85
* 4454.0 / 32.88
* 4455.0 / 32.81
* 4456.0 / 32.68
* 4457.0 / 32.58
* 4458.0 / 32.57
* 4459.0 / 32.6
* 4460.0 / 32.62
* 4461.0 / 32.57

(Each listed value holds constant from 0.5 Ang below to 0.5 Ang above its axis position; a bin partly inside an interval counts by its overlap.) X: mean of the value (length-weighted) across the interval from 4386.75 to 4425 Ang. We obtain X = 25.6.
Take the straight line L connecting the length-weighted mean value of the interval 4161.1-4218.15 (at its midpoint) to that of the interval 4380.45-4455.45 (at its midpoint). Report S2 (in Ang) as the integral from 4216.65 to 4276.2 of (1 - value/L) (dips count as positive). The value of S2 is 3.4 Ang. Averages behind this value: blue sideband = 24.7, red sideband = 27.1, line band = 23.9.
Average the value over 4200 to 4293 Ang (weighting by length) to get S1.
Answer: 23.8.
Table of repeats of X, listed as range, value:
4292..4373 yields 23.7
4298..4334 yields 24.2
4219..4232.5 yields 24.2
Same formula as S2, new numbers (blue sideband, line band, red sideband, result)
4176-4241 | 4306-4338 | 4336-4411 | -0.2 Ang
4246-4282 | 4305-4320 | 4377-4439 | 0.4 Ang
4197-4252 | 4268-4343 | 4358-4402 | -0.2 Ang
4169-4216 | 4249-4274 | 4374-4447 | 1.4 Ang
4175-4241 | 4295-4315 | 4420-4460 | 2.0 Ang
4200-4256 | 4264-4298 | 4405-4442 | 2.0 Ang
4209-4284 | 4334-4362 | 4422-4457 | 2.9 Ang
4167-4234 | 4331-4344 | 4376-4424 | 0.4 Ang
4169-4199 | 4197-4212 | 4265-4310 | 0.1 Ang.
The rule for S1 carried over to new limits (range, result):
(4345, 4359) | 23.7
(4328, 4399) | 23.8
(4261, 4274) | 23.8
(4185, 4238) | 24.2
